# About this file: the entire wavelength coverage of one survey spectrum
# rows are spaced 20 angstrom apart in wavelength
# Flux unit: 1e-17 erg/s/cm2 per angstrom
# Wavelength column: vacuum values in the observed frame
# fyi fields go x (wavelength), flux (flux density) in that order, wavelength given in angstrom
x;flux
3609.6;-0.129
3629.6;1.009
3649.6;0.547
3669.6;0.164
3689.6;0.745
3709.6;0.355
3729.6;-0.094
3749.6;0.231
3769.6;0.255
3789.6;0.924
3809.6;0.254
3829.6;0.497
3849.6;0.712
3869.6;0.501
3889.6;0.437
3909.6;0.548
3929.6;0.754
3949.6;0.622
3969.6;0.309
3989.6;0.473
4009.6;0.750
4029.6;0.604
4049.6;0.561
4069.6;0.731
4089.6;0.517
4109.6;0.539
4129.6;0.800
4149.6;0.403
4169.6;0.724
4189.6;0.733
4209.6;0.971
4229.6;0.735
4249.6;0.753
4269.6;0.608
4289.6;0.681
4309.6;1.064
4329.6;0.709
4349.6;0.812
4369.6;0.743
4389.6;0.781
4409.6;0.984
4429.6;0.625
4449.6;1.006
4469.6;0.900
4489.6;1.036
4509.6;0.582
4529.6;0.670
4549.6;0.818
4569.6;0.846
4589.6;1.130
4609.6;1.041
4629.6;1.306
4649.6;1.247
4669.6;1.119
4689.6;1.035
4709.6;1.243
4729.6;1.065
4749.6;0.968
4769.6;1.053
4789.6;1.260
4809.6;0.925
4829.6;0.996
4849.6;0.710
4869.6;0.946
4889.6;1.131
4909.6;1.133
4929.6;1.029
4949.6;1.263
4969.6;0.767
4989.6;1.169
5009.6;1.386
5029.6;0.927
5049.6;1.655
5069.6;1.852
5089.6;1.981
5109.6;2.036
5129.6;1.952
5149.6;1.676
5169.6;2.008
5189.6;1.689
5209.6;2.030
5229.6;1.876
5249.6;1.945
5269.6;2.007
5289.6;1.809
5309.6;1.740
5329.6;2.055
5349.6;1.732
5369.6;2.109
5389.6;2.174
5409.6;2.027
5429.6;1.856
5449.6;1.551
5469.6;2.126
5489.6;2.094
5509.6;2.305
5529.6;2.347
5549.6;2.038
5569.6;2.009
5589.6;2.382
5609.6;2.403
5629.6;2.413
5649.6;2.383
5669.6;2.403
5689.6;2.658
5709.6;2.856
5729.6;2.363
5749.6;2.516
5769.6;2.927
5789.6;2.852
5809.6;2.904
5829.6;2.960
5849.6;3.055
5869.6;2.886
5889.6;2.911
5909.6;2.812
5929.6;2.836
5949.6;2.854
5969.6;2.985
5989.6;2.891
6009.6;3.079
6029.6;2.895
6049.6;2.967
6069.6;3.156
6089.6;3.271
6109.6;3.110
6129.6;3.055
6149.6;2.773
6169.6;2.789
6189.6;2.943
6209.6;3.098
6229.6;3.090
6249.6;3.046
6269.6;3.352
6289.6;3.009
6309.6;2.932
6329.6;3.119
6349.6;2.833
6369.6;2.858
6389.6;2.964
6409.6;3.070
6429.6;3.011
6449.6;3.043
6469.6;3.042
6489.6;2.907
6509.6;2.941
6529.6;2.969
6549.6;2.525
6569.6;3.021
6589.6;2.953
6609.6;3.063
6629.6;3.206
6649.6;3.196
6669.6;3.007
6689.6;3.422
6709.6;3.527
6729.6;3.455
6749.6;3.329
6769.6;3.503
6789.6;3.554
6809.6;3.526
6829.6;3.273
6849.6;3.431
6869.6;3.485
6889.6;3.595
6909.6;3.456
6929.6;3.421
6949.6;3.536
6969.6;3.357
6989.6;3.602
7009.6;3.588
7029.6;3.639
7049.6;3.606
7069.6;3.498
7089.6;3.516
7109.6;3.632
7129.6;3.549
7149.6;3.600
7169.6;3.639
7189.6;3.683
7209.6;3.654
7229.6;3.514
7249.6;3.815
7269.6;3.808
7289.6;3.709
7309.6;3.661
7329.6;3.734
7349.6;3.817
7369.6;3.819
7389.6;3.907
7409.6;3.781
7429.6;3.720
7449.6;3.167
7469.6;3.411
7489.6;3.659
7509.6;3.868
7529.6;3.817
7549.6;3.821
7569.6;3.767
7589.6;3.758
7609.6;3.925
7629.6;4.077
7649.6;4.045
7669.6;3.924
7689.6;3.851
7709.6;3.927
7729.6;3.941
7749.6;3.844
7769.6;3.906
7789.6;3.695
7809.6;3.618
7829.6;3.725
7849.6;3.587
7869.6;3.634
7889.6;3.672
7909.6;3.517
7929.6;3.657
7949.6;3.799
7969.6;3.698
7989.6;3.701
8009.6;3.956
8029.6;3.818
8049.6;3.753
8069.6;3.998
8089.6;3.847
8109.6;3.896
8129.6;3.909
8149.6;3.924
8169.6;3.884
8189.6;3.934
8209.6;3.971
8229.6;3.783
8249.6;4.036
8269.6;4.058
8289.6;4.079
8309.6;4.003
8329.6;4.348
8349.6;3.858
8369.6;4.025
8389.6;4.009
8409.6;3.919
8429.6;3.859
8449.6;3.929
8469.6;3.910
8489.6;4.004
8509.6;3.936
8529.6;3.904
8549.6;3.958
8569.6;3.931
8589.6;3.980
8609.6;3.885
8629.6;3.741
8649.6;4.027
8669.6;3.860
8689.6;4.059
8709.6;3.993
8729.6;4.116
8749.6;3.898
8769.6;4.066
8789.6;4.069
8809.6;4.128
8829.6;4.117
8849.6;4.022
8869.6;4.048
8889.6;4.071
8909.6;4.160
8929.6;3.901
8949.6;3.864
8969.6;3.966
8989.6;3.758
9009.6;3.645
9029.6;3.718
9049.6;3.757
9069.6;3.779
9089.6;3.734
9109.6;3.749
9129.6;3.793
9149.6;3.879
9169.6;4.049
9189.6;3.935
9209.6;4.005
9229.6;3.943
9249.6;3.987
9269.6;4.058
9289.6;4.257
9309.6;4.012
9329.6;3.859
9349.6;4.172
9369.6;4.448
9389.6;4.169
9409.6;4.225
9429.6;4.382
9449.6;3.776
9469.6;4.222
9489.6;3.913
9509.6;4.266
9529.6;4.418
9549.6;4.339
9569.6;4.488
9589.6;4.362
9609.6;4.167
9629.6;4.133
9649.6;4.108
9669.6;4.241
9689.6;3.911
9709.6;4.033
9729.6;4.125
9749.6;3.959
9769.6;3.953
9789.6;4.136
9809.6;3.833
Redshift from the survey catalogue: 0.265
